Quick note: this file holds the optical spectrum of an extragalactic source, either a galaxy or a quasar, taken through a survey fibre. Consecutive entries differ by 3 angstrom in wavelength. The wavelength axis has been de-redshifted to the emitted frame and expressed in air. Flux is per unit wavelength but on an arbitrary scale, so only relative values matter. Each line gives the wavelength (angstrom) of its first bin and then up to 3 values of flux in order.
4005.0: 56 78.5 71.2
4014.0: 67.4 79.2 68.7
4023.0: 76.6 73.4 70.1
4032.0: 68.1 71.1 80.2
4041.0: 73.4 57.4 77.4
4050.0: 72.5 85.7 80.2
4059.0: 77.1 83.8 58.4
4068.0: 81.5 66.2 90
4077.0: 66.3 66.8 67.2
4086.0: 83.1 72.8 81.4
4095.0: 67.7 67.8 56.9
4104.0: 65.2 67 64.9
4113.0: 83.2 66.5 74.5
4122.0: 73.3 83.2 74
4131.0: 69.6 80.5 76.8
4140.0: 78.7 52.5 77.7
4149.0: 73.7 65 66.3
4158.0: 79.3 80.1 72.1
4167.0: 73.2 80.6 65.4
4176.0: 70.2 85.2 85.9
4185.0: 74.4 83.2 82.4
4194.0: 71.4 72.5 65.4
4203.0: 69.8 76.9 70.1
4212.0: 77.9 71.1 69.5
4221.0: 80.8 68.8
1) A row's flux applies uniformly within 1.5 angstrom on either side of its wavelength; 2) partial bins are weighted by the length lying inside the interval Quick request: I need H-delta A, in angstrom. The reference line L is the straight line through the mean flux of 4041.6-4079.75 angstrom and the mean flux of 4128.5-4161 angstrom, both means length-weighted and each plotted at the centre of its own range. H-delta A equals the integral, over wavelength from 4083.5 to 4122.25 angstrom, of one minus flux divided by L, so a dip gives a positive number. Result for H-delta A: 1.32 angstrom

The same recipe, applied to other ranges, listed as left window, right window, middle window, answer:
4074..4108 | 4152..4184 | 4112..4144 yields -0.6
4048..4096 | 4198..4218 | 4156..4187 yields -1.7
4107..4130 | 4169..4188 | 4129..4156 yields 1.4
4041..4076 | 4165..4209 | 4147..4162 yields 0.5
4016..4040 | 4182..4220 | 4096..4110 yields 1.8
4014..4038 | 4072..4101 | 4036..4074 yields -1.3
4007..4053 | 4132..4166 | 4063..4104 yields 0.9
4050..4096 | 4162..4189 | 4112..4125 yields 0.1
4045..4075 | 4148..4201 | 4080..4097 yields 0.6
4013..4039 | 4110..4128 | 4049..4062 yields -1.1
